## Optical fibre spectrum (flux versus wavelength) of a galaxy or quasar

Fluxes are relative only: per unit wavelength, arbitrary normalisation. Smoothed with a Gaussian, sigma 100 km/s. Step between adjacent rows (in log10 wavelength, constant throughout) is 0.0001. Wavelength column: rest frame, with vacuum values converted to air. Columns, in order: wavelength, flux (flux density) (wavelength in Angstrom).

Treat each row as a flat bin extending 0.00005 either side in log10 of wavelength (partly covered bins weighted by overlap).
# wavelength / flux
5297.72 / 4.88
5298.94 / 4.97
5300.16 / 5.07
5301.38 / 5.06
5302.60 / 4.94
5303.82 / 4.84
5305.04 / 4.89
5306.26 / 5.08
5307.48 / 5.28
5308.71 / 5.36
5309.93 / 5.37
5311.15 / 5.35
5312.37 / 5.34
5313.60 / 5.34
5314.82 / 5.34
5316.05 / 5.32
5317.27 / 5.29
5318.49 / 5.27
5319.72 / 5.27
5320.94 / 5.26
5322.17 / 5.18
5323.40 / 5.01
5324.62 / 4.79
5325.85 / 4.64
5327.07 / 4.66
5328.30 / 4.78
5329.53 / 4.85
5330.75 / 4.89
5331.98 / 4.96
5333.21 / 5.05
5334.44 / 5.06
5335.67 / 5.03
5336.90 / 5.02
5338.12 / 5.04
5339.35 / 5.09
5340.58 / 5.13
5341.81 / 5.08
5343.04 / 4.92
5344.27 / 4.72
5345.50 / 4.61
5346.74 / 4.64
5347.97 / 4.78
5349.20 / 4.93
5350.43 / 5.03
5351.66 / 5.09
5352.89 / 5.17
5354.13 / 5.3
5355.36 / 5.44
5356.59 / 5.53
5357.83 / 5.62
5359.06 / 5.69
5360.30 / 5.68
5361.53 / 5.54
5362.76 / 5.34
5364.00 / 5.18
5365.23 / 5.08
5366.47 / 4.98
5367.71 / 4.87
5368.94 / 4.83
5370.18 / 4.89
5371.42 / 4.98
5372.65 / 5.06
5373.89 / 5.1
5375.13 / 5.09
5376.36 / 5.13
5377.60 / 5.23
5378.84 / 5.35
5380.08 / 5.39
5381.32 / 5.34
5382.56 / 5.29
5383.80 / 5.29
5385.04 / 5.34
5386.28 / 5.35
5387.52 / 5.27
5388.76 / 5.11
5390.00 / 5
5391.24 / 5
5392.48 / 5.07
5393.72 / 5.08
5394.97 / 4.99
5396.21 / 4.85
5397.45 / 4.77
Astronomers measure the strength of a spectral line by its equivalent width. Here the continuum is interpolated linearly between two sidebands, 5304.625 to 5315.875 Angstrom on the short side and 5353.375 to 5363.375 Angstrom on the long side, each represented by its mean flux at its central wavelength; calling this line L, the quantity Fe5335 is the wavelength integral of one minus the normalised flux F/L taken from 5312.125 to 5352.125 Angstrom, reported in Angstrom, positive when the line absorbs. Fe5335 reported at 2.7 Angstrom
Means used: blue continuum 5.27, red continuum 5.51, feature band 5.01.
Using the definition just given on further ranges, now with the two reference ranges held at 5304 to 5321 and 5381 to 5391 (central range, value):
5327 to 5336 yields 0.6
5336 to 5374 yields 1.0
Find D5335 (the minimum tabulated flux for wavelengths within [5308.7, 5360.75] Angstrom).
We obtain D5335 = 4.61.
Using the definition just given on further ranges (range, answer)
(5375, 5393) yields 5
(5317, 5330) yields 4.64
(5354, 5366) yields 5.08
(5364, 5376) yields 4.83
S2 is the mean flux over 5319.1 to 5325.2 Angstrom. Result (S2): 5.1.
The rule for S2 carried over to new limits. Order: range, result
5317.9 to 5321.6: 5.26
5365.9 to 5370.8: 4.89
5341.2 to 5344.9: 4.91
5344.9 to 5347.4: 4.61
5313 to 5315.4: 5.35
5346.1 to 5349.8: 4.77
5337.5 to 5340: 5.08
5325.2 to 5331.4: 4.77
